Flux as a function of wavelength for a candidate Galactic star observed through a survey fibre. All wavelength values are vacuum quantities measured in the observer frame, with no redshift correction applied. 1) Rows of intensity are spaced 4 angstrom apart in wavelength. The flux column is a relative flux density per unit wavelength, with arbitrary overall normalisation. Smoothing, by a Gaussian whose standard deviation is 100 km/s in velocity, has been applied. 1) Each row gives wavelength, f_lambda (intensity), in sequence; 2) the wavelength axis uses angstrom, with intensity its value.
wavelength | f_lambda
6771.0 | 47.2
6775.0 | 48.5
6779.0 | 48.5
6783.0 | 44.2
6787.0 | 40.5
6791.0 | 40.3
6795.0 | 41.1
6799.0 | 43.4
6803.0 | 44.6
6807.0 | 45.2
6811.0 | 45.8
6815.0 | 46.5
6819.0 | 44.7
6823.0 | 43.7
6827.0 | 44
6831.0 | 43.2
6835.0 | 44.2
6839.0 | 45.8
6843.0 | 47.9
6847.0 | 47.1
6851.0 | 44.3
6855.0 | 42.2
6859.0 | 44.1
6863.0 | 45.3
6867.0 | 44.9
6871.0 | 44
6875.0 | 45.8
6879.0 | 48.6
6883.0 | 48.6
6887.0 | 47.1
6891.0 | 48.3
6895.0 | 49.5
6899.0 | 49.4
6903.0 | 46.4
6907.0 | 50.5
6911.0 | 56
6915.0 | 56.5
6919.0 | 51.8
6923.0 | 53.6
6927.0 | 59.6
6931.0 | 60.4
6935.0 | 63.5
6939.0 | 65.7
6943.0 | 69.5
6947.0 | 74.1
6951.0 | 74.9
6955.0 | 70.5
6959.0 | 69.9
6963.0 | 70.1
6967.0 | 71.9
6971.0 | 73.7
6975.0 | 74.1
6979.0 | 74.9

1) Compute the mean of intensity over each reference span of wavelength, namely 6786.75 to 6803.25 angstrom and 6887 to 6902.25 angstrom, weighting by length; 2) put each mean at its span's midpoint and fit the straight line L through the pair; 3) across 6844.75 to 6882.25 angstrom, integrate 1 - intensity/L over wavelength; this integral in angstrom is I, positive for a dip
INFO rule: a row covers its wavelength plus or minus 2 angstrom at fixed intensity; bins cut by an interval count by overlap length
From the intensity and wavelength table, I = 1.0 angstrom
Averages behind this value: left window 41.9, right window 48.6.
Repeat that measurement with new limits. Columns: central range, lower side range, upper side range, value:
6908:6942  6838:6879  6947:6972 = 2.4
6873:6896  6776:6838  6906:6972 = 3.3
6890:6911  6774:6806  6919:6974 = 3.7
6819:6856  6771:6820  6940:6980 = 4.9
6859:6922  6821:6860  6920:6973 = 7.4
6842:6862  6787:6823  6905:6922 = 1.3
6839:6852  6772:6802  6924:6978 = 1.6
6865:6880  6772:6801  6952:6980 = 3.1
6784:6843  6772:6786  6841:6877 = 2.6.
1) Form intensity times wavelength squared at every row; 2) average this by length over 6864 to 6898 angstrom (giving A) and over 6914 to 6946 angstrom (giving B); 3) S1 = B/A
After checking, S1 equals 1.3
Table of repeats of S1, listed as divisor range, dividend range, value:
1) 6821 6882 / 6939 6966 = 1.62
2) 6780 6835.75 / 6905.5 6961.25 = 1.49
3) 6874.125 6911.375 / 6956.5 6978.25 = 1.51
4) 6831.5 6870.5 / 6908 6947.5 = 1.37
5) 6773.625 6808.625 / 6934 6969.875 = 1.68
